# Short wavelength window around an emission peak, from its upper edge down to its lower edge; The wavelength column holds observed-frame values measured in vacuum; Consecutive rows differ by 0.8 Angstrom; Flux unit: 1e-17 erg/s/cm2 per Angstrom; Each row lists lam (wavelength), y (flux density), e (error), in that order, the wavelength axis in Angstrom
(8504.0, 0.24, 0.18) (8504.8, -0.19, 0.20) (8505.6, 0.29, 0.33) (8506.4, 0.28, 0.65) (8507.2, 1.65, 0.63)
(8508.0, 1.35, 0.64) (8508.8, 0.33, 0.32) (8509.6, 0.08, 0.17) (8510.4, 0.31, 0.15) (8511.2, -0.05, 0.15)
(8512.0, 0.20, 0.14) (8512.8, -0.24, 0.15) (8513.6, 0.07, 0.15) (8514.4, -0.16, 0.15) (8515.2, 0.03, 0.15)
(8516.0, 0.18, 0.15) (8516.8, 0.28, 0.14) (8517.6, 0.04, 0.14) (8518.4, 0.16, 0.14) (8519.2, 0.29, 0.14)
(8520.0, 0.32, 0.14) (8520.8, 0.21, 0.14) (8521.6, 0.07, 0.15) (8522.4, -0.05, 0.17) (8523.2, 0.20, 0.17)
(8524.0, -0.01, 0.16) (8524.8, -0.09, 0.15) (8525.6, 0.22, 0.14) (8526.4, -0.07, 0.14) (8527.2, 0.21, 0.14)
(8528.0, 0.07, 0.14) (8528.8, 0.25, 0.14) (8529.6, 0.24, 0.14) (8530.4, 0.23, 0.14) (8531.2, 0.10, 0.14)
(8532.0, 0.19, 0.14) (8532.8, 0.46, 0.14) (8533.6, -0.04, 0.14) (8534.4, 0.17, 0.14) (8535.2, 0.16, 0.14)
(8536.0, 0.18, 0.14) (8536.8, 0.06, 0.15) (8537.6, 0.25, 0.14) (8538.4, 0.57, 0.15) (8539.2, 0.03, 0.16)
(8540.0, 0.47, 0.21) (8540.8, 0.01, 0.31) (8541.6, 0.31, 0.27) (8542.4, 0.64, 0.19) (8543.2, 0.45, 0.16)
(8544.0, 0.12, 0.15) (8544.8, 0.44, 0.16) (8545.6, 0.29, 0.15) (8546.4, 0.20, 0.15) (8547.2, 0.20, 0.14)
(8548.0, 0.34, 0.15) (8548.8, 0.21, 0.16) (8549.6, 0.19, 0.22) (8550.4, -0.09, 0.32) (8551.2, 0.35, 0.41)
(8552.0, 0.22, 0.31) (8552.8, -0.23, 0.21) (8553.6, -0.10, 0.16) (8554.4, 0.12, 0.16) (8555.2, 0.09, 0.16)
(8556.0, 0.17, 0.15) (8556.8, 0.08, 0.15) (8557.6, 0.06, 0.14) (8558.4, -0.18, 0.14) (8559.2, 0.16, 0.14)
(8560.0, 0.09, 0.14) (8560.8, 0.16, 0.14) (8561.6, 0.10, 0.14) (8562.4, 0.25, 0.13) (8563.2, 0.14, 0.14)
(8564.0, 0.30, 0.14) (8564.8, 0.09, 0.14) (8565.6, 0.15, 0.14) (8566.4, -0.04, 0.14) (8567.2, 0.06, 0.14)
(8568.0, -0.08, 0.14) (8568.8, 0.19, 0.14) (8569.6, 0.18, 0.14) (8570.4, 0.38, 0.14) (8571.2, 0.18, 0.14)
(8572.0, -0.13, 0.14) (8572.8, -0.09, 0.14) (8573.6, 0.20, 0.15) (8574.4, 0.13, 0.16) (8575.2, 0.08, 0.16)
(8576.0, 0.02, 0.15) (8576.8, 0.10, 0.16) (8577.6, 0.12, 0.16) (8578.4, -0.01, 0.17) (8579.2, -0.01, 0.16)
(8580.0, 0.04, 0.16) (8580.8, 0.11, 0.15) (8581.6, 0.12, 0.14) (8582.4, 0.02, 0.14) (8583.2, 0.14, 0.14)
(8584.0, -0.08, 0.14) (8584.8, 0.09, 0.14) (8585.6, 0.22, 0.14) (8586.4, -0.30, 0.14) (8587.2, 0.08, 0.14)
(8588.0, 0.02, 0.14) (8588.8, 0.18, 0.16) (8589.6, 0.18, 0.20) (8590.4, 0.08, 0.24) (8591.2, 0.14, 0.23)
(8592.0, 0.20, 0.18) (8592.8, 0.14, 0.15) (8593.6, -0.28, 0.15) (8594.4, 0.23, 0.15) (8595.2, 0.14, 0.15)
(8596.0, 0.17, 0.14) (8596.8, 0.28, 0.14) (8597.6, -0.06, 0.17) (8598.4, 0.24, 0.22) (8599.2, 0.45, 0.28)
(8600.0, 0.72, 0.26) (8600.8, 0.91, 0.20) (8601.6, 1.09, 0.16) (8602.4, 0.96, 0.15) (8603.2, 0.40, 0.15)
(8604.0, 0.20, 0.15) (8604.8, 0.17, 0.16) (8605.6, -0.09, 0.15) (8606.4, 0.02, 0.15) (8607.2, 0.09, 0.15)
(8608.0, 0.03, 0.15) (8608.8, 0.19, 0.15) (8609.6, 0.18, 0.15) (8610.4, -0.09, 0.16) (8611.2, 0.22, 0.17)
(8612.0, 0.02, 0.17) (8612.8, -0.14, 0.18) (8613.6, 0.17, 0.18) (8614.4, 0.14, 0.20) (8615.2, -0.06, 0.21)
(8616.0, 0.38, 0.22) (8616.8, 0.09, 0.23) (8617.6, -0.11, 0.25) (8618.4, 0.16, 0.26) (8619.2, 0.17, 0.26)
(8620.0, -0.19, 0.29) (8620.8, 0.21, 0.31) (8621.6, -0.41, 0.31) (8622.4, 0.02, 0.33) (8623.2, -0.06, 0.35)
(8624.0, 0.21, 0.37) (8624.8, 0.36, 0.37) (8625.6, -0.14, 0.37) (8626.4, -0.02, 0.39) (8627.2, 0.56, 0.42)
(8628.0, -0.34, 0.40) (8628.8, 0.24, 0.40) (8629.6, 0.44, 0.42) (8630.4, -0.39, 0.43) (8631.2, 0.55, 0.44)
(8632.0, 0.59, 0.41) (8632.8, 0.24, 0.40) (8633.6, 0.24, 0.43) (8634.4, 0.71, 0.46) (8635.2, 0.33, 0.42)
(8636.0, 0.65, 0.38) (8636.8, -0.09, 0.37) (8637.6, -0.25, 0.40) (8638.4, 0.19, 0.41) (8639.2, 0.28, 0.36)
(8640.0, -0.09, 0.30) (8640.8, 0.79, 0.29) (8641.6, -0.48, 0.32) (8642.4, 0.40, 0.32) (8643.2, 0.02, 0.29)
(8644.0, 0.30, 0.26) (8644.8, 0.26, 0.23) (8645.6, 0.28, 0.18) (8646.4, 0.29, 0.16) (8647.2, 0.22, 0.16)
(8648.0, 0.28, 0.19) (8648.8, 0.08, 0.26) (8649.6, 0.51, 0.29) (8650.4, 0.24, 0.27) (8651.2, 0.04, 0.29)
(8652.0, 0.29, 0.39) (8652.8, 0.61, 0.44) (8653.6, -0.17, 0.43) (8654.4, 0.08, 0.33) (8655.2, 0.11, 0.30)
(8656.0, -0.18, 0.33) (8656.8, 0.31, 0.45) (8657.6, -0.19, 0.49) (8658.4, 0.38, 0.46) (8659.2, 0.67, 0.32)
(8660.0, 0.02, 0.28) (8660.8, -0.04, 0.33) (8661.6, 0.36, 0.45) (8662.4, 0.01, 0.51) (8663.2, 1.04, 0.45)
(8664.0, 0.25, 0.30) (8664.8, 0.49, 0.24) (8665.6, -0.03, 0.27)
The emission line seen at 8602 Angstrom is H-beta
